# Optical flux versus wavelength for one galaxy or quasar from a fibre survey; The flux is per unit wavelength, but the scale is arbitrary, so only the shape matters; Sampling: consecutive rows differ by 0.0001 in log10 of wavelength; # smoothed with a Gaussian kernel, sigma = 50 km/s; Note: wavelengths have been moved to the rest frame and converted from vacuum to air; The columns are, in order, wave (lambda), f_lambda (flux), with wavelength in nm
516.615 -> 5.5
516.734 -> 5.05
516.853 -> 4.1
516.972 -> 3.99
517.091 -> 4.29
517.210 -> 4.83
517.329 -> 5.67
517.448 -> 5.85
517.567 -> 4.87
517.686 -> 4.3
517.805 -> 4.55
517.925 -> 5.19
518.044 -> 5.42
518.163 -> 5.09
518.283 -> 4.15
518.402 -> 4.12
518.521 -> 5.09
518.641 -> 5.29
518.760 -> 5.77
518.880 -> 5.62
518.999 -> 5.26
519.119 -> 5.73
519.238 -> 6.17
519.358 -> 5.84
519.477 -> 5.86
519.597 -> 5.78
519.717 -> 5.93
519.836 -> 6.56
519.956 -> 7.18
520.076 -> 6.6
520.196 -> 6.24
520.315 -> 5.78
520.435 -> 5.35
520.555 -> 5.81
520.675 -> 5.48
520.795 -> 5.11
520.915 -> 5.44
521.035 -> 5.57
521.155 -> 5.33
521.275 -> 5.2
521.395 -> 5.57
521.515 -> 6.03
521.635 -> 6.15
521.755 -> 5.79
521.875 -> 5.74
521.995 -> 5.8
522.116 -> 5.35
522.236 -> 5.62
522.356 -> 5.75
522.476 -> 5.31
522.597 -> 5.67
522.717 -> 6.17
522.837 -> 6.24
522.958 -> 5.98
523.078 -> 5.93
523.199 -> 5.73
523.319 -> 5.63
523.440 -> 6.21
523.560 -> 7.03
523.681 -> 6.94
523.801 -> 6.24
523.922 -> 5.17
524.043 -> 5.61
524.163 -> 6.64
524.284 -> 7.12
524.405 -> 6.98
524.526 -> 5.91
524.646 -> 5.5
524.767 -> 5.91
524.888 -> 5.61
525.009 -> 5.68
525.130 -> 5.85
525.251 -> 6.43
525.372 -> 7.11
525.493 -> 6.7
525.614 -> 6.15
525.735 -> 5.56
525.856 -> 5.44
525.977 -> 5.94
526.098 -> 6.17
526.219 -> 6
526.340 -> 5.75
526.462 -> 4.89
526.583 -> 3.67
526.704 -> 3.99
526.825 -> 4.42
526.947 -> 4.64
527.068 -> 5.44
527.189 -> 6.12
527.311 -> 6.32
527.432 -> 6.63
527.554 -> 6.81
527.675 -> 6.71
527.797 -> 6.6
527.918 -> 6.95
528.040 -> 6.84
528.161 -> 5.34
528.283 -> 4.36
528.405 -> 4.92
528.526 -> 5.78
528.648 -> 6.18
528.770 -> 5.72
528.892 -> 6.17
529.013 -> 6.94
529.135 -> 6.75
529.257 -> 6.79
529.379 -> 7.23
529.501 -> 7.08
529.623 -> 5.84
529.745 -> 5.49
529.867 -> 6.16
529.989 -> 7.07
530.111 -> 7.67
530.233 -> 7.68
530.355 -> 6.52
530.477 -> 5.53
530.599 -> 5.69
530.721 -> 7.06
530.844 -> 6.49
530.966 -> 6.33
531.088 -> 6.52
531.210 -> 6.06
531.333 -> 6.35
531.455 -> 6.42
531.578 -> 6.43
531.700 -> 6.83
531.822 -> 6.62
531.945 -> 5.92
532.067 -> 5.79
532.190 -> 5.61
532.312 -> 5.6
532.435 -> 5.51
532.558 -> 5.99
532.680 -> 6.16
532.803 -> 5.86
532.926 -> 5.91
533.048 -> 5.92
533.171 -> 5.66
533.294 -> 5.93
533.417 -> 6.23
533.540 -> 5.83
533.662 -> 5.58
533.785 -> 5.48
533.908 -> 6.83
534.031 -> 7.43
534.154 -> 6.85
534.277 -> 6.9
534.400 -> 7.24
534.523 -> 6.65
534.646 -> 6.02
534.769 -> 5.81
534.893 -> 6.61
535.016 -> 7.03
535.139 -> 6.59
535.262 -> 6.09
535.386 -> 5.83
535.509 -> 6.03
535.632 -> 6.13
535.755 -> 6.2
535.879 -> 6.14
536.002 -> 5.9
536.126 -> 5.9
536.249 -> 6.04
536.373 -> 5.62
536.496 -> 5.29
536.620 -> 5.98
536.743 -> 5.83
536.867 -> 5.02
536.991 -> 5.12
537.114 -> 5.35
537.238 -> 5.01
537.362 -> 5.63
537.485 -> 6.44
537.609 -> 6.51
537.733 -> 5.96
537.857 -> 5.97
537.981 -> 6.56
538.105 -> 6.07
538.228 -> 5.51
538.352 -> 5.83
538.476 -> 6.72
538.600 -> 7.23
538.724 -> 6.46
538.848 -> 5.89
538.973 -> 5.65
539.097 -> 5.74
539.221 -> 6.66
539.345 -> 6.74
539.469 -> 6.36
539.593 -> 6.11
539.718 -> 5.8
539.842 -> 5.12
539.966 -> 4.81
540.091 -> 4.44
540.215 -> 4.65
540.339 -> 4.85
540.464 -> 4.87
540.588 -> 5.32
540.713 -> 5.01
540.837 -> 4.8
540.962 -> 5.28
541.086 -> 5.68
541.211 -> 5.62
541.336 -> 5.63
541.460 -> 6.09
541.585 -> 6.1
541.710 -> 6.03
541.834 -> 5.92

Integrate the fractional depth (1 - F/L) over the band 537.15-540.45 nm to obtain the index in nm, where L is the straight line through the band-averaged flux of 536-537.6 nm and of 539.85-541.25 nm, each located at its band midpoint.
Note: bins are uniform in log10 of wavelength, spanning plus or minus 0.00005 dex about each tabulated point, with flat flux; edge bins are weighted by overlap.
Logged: -0.33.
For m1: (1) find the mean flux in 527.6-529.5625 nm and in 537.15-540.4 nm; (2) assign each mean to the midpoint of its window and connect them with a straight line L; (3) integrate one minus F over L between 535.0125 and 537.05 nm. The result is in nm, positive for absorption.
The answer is 0.03 nm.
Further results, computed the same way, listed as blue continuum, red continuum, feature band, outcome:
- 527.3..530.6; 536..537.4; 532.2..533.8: 0.029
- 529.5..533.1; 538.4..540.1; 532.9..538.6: 0.042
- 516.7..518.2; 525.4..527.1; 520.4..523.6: -0.381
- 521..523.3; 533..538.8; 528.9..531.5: -0.261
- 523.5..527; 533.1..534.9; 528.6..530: -0.086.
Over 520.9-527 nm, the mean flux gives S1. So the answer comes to 5.79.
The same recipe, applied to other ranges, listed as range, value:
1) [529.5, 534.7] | 6.29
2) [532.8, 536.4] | 6.22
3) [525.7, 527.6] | 5.48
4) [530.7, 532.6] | 6.2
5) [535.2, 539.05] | 5.93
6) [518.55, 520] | 5.88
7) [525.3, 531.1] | 6.09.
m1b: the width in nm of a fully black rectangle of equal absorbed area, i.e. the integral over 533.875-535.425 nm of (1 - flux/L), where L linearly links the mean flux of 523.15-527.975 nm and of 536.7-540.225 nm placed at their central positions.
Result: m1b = -0.19 nm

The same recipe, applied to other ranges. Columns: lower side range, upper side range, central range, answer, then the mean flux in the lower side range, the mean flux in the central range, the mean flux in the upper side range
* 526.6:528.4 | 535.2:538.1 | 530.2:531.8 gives -0.18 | 5.72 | 6.44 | 5.85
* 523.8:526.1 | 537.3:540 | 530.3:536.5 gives -0.10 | 6.08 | 6.18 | 6.09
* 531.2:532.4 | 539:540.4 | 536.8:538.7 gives -0.07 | 6.15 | 5.94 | 5.58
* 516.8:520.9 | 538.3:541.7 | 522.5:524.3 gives -0.22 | 5.38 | 6.11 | 5.69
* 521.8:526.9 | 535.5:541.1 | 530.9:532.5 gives -0.10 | 5.84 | 6.15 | 5.74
